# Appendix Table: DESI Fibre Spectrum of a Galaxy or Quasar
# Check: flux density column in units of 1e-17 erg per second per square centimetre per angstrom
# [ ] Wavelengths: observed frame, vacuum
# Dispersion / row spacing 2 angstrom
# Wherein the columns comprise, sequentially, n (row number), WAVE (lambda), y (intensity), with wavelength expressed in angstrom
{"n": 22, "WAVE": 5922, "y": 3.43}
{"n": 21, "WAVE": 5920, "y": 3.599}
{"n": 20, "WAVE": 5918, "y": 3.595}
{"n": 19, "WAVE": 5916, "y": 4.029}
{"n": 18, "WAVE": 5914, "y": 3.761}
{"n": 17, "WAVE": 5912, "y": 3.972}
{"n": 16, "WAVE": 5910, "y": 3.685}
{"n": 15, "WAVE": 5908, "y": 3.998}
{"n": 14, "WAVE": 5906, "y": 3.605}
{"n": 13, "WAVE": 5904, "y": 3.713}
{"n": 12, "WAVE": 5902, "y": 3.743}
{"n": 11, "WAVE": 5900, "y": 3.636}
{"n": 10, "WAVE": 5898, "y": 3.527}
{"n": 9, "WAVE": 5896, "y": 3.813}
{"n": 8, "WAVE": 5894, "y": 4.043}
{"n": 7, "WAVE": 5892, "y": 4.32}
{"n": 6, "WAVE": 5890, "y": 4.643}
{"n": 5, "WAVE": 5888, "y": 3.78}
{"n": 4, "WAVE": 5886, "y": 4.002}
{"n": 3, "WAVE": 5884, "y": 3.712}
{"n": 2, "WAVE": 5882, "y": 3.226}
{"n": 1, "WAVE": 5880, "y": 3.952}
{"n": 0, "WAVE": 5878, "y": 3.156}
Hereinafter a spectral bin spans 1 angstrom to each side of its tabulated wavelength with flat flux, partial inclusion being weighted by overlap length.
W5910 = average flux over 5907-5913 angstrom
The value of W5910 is 3.88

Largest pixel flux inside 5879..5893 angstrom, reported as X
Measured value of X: 4.643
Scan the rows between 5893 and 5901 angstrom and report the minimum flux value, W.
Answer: 3.527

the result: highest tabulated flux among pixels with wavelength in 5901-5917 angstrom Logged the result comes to 4.029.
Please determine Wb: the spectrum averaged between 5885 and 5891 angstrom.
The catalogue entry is 4.14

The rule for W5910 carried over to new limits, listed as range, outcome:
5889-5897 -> 4.2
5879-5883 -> 3.59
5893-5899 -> 3.79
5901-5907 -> 3.69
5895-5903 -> 3.68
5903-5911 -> 3.75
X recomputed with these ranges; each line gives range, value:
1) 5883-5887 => 4.002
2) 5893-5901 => 4.043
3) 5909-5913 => 3.972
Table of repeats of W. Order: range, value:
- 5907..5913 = 3.685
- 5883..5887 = 3.712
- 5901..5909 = 3.605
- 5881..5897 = 3.226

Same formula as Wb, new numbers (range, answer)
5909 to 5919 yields 3.81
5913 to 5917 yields 3.9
